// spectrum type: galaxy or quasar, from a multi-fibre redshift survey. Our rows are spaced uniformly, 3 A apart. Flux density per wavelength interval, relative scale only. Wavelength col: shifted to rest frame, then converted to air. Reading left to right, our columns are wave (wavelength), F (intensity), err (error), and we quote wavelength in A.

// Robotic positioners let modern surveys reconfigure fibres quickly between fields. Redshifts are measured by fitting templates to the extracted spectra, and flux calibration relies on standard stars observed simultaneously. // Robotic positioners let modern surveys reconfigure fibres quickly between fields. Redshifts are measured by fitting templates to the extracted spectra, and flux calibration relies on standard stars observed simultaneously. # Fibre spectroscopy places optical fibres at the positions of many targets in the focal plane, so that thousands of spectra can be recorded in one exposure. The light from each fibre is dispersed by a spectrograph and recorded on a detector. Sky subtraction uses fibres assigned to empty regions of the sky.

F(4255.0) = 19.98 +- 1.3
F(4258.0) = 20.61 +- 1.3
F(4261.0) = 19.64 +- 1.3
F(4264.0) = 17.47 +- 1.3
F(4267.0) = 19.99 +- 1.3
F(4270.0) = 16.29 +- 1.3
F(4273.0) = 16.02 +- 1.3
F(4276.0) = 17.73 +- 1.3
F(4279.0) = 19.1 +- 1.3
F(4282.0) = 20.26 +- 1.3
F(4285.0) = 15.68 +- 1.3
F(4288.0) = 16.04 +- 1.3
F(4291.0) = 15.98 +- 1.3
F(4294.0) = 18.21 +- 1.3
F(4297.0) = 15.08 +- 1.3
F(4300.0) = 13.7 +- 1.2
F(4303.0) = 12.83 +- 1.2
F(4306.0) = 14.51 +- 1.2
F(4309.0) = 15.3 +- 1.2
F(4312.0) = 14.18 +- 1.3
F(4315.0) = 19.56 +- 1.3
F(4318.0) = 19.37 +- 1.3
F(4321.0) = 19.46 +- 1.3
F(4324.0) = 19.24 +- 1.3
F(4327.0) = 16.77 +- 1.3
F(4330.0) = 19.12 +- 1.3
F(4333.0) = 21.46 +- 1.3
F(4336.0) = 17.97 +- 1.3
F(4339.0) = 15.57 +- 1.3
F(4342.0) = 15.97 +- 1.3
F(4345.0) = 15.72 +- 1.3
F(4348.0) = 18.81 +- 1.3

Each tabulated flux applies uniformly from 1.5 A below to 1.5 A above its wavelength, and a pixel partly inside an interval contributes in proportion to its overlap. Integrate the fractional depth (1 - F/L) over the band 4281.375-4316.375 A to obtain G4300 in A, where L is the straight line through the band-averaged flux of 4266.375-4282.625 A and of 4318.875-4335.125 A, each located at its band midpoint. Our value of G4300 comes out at 5.1 A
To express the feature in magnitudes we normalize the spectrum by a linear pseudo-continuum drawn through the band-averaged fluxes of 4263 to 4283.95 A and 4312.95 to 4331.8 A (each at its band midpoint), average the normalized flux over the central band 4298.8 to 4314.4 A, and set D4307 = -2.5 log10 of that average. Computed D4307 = 0.28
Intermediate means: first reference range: 18.1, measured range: 14.4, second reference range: 18.8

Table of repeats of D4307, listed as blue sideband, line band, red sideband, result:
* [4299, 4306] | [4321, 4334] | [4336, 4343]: -0.24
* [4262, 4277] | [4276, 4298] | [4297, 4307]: -0.11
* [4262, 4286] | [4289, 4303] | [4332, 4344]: 0.15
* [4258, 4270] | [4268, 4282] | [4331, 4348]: 0.06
